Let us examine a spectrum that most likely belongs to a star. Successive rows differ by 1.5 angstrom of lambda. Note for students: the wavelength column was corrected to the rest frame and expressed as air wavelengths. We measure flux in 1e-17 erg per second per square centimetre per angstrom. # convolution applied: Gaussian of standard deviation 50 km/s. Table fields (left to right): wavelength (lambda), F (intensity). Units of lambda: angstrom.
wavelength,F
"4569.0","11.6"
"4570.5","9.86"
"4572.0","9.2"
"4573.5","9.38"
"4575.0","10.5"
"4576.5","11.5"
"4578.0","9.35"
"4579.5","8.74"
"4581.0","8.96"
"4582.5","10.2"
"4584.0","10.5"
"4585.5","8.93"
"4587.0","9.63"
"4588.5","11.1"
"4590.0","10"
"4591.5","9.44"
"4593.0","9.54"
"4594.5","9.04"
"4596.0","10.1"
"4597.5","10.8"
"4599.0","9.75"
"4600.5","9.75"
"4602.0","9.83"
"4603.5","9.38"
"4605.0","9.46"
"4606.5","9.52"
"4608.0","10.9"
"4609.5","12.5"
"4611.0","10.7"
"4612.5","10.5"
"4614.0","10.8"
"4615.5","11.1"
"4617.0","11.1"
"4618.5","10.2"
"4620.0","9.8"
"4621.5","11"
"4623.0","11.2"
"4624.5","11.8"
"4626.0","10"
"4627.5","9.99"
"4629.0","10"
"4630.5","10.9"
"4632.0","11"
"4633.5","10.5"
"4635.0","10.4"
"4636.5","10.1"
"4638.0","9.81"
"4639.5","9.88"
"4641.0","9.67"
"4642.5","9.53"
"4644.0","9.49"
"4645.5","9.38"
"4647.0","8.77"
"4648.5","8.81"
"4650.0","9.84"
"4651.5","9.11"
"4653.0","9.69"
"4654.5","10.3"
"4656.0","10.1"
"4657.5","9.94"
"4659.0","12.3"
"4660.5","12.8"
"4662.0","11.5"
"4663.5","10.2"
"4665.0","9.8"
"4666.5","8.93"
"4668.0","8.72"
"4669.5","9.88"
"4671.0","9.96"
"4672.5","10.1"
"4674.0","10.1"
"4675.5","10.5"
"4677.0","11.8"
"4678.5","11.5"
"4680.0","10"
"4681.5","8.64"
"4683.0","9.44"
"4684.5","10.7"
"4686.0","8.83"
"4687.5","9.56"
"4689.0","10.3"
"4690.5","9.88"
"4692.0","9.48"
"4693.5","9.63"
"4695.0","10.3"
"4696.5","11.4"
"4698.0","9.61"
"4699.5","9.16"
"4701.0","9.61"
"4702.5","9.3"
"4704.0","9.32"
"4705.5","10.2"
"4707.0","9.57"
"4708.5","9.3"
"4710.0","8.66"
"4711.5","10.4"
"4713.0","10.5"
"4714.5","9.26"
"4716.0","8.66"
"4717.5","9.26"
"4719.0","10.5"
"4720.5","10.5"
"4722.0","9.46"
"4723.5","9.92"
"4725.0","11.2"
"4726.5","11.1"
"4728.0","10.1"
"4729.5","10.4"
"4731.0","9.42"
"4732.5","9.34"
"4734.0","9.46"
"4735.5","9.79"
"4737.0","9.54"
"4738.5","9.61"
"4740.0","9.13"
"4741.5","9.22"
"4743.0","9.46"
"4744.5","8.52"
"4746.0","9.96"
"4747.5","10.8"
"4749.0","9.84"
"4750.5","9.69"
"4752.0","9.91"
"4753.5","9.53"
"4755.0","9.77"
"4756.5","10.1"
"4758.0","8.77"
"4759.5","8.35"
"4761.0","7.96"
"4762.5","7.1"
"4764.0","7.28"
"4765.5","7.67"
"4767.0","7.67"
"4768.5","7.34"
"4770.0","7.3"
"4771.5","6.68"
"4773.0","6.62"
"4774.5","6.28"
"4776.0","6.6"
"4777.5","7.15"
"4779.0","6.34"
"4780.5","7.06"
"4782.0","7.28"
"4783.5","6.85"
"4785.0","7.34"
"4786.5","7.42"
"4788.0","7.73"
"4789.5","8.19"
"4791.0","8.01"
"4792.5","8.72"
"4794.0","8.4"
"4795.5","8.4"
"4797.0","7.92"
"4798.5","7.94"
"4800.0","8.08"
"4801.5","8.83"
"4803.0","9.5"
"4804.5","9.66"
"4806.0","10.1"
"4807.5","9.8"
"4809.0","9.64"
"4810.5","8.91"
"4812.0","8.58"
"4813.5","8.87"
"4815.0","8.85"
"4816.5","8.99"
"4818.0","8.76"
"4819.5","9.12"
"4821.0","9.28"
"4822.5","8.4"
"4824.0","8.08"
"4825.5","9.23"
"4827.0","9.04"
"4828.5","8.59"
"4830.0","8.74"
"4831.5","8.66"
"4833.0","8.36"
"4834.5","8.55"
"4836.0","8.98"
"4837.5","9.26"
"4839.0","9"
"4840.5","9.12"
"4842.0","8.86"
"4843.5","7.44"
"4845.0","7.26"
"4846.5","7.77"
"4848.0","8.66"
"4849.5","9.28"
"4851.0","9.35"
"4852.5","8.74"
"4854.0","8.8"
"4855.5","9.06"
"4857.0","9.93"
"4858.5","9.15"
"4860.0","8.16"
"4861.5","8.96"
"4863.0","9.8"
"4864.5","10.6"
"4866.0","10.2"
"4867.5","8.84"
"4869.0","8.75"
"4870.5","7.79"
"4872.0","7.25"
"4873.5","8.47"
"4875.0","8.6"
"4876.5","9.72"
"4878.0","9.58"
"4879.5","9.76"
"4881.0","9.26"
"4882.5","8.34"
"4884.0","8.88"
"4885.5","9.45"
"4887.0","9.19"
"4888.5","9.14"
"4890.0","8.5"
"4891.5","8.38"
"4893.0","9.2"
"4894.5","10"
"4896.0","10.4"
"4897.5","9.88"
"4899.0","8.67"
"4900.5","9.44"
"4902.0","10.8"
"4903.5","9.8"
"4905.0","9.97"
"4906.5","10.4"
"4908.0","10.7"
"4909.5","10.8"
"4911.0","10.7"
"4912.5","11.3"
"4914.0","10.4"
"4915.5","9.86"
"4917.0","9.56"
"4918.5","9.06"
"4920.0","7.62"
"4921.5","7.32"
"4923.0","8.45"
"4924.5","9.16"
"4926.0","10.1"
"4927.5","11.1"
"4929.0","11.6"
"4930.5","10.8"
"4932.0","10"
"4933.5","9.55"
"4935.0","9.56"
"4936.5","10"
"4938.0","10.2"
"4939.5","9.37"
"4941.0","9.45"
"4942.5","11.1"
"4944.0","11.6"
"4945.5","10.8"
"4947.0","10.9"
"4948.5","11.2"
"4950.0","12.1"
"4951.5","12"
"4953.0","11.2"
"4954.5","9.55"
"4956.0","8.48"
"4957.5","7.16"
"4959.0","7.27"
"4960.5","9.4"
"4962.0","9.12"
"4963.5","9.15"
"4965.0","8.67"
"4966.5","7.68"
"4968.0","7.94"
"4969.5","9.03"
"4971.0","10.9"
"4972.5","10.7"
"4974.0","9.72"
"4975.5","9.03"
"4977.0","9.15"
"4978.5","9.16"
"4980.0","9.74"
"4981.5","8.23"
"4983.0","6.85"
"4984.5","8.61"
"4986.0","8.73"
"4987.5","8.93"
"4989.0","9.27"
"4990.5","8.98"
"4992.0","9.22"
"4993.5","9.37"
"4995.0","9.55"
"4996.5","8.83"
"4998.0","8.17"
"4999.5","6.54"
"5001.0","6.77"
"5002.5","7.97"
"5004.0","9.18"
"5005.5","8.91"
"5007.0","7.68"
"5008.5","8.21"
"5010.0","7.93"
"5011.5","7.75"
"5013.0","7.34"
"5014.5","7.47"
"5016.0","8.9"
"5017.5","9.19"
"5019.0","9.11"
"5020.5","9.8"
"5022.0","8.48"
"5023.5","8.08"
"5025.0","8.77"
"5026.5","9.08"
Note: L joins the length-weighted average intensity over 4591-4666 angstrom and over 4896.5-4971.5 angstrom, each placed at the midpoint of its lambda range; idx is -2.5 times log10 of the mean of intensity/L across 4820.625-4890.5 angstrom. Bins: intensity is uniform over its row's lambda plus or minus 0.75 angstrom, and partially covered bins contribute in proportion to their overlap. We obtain 0.12 mag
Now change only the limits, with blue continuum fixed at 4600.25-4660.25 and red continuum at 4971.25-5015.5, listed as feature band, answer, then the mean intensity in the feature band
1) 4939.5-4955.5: -0.231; 10.9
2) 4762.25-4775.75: 0.331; 7.09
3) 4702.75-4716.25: 0.036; 9.56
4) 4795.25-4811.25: 0.054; 9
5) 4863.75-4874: 0.036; 8.85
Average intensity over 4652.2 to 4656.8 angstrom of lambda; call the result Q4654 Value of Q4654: 10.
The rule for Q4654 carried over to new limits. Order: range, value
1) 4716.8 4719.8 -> 9.9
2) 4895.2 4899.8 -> 9.65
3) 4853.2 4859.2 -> 9.23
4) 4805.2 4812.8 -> 9.4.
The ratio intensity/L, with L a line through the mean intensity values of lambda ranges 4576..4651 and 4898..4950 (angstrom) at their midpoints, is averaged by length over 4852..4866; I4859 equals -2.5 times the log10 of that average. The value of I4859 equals 0.09 mag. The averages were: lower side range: 10.1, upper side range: 10.1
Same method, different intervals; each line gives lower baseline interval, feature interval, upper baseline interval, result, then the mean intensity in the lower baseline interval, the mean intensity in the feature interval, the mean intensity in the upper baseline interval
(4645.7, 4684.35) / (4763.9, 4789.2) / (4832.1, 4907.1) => 0.32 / 10.1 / 7.11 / 9.07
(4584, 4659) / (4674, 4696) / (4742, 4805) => -0.08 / 10.1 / 10.1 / 8.19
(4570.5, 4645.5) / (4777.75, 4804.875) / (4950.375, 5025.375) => 0.19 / 10.1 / 7.94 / 8.77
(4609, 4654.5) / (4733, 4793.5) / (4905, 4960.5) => 0.22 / 10.2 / 8.31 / 10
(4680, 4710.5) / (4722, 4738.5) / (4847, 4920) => -0.04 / 9.66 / 9.98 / 9.38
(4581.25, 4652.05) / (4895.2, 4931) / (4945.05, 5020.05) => -0.08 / 10.1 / 9.91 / 8.95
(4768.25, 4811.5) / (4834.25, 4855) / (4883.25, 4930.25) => 0.01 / 7.94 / 8.66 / 9.68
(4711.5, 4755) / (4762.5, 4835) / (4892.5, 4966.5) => 0.20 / 9.8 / 8.17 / 9.88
